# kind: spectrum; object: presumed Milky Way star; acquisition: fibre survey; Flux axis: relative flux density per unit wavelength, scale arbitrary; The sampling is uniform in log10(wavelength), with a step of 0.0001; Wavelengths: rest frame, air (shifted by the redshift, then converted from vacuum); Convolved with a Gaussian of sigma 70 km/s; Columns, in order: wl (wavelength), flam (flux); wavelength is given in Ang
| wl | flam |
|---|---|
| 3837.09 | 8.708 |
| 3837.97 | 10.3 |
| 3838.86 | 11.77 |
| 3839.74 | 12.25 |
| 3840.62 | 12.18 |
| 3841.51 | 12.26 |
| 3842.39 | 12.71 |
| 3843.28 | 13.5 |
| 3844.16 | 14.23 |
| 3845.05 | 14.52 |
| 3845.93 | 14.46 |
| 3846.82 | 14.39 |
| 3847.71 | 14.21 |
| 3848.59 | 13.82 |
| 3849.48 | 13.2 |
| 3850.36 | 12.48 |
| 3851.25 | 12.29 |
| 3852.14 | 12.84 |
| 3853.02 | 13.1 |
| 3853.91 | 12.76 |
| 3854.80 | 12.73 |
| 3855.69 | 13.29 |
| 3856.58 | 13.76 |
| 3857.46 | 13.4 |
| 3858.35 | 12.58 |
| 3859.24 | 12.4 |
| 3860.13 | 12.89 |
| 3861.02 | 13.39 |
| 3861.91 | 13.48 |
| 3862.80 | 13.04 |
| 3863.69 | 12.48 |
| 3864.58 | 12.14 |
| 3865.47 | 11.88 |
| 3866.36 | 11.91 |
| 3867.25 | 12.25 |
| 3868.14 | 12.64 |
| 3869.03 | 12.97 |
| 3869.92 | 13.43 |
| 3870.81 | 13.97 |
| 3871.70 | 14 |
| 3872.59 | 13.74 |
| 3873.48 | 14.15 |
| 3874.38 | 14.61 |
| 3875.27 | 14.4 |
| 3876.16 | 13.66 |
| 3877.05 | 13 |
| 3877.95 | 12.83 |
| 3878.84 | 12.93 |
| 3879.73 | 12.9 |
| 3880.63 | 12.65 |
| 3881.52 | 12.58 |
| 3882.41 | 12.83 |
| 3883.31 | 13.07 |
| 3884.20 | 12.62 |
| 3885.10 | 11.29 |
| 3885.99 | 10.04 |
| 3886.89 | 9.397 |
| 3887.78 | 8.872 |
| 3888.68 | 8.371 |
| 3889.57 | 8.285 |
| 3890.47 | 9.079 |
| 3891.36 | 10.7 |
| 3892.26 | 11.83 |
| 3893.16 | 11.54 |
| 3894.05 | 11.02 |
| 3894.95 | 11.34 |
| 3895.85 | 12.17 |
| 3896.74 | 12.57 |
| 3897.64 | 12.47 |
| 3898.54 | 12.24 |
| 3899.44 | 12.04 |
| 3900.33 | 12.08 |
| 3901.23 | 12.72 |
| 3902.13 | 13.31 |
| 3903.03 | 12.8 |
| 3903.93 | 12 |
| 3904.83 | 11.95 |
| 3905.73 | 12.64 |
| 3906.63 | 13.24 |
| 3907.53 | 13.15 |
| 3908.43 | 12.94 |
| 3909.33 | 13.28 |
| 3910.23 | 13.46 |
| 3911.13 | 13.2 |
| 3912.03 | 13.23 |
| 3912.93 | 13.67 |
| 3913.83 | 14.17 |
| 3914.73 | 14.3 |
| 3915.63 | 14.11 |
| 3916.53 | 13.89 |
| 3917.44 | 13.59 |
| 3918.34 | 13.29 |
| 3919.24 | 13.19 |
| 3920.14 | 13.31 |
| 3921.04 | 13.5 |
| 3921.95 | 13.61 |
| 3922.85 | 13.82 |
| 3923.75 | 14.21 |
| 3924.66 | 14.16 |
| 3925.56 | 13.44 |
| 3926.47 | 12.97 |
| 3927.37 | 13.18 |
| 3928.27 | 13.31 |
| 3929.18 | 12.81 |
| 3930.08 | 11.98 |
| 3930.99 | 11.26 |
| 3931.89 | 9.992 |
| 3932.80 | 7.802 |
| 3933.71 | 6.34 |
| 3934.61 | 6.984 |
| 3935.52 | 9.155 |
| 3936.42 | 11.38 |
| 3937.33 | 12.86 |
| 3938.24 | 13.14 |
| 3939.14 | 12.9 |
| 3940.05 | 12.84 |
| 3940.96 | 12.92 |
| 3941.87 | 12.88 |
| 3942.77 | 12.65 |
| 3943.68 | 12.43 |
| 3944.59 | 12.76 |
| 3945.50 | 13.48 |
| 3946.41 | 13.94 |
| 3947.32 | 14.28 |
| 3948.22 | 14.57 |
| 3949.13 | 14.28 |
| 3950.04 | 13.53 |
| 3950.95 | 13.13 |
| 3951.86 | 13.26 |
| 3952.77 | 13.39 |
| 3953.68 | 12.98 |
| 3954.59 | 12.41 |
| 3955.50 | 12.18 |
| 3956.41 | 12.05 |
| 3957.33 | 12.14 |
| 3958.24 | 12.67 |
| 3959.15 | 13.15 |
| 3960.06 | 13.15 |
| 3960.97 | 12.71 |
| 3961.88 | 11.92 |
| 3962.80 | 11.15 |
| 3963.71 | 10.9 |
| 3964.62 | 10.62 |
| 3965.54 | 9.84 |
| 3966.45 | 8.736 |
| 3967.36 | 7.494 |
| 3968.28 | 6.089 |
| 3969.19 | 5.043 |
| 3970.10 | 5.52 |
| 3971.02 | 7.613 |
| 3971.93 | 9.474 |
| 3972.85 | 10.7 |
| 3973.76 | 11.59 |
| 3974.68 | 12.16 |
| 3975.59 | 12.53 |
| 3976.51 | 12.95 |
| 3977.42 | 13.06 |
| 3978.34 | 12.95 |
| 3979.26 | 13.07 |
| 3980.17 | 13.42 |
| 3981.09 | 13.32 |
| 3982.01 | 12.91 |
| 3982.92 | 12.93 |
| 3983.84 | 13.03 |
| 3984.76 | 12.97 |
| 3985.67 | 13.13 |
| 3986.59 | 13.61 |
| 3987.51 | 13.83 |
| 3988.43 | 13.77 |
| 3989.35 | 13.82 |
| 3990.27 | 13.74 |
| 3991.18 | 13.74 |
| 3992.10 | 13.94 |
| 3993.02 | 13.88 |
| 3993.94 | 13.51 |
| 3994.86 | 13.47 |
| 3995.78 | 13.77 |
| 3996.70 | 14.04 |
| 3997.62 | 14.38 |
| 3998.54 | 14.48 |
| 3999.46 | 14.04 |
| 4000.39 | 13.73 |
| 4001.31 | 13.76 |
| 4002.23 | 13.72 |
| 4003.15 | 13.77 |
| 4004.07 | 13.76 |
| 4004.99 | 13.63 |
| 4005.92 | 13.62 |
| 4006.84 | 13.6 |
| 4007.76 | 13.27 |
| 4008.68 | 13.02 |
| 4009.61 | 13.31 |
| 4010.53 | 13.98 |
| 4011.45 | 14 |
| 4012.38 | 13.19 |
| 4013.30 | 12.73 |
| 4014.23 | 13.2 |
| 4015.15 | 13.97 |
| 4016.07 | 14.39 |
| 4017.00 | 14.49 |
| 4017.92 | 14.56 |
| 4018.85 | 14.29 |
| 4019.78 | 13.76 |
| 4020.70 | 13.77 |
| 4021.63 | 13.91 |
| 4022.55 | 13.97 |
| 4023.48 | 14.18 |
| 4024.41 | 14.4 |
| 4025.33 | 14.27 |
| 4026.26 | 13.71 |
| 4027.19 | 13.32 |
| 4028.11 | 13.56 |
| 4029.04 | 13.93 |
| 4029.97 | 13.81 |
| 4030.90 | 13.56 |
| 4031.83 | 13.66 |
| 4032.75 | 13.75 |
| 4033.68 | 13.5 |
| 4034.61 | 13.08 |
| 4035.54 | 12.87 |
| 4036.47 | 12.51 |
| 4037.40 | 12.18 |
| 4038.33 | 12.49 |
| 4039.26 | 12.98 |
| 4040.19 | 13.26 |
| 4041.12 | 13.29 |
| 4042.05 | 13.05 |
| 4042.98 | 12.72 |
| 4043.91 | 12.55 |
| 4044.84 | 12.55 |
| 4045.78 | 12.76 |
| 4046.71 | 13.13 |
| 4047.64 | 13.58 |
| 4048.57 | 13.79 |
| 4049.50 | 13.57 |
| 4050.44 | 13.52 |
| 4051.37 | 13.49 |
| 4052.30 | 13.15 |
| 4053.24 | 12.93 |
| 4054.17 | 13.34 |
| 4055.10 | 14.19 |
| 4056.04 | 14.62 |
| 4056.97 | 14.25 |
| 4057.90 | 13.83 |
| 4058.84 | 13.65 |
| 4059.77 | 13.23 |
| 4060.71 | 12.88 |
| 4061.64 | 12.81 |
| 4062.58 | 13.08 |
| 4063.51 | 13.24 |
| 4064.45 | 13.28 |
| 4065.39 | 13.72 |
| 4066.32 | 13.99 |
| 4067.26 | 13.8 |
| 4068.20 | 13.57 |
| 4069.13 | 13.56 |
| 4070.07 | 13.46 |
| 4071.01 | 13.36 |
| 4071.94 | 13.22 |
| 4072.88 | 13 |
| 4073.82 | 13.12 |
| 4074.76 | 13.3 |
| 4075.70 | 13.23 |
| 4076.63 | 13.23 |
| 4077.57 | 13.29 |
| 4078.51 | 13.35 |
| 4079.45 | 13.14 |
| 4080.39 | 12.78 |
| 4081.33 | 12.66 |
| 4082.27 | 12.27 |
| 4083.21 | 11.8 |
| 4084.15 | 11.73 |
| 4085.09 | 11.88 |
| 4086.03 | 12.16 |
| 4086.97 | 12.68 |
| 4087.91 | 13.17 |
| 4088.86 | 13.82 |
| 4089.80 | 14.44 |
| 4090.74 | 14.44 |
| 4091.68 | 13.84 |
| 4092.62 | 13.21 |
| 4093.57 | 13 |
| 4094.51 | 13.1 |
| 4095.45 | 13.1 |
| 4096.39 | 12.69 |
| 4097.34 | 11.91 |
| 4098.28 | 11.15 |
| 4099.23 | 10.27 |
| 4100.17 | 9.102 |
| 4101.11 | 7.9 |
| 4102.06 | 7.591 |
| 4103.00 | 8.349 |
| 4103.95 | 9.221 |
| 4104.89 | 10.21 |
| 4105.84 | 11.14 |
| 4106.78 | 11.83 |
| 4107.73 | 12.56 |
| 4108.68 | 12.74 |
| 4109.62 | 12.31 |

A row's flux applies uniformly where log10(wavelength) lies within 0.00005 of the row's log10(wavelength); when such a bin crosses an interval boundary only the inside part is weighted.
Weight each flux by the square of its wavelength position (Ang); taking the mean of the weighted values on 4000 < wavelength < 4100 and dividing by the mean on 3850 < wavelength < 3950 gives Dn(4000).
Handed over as 1.14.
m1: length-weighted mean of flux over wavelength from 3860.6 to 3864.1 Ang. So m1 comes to 13.1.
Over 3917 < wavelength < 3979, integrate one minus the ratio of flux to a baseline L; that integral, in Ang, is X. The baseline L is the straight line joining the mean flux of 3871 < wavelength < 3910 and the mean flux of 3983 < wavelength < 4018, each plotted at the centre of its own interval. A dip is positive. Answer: 5.24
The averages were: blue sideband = 12.2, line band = 11.9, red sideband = 13.7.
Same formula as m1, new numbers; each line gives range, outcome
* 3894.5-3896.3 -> 11.8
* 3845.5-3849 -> 14.2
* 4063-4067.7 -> 13.6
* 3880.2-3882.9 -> 12.7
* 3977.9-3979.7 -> 13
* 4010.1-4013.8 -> 13.5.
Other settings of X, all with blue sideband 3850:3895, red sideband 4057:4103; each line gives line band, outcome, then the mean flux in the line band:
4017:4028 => -1.24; 14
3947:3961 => -0.71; 13.1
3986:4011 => -2.35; 13.7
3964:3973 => 3.19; 8.07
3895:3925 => -1.73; 13.1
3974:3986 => -0.38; 12.9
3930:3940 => 1.66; 10.4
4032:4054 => -0.78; 13.1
